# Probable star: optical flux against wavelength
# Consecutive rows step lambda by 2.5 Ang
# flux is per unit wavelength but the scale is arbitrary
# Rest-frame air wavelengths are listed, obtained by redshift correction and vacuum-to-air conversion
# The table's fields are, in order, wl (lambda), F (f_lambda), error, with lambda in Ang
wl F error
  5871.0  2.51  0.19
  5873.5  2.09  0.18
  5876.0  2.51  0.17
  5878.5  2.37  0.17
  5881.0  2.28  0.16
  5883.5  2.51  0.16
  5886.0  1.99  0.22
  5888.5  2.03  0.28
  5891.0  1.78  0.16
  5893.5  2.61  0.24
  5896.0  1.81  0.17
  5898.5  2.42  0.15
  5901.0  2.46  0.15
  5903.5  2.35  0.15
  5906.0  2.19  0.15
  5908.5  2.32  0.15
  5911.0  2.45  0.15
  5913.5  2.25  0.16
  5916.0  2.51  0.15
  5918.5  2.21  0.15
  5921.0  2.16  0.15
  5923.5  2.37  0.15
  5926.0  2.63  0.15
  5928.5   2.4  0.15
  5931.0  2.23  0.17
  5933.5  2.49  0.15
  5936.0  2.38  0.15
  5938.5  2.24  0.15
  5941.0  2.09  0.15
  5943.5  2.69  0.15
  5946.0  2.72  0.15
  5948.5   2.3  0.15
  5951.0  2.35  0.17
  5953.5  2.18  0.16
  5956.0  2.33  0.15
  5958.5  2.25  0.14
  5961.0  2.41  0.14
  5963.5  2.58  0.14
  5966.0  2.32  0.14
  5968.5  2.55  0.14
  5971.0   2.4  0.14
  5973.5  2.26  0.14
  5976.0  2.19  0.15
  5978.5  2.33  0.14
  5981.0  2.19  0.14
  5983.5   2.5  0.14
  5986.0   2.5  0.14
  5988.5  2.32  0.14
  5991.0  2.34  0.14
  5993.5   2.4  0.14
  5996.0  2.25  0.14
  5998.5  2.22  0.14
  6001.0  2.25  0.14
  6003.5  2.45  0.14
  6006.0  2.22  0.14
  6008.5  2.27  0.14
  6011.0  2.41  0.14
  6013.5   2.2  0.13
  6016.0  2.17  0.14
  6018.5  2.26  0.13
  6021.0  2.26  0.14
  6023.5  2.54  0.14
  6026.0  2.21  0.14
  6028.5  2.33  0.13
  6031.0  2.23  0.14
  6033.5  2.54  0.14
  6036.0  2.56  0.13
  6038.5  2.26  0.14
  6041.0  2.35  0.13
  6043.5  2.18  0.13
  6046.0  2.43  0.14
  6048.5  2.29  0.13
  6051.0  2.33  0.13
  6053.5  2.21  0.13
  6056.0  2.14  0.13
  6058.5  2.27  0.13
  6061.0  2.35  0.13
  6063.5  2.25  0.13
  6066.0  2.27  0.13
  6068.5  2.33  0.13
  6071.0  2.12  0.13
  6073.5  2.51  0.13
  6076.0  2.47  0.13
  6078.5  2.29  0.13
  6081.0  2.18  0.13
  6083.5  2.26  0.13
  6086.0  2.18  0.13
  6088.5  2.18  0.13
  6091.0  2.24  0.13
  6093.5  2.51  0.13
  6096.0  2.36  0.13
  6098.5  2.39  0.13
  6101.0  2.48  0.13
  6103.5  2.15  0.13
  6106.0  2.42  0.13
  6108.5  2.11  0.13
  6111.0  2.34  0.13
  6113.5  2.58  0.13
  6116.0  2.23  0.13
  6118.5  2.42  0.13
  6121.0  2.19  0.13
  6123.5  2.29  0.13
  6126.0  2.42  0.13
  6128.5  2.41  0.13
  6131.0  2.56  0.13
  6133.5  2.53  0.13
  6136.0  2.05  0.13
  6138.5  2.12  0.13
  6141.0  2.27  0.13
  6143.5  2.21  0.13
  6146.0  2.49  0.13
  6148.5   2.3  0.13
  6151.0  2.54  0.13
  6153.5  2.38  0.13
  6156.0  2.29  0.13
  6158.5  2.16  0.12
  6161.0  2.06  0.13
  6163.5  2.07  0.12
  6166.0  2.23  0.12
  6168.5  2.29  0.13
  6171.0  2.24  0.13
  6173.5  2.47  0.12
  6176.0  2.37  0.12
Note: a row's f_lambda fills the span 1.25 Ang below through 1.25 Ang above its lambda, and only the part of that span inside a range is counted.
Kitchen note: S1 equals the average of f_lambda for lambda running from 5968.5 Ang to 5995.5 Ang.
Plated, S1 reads 2.35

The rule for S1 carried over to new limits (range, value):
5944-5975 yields 2.39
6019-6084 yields 2.31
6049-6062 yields 2.26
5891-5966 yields 2.35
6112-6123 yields 2.35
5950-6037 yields 2.34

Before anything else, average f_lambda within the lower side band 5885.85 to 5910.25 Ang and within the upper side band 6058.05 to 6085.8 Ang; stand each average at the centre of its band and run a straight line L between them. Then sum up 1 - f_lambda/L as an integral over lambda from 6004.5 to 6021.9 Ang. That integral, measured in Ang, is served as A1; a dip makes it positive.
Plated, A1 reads 0.07 Ang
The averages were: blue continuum 2.21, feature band 2.26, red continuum 2.3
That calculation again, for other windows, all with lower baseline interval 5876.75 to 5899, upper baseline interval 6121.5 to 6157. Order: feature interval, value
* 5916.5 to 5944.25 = -1.6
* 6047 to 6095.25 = 0.4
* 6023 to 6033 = -0.2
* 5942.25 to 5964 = -1.8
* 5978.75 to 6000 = -0.8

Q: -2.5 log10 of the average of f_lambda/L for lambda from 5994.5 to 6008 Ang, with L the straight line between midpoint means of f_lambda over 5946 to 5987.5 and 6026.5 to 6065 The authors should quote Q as 0.03 mag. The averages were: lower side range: 2.36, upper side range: 2.31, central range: 2.28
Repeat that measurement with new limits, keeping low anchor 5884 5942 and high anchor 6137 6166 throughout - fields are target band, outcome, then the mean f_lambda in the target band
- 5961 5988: -0.050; 2.38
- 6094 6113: -0.036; 2.34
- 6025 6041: -0.041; 2.36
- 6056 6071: 0.000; 2.27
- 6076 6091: 0.012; 2.24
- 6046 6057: 0.001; 2.27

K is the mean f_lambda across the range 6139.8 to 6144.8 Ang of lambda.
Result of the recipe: 2.24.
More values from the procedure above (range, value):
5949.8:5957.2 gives 2.29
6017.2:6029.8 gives 2.32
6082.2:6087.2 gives 2.22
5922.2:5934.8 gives 2.42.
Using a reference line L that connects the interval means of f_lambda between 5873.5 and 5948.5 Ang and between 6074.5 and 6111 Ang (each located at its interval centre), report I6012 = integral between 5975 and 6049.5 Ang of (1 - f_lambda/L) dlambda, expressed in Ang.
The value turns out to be -0.3 Ang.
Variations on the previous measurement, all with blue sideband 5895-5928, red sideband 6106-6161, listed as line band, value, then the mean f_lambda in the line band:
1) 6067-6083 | 0.07 Ang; 2.31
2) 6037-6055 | 0.23 Ang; 2.29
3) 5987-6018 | 0.42 Ang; 2.29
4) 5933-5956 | -0.52 Ang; 2.38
